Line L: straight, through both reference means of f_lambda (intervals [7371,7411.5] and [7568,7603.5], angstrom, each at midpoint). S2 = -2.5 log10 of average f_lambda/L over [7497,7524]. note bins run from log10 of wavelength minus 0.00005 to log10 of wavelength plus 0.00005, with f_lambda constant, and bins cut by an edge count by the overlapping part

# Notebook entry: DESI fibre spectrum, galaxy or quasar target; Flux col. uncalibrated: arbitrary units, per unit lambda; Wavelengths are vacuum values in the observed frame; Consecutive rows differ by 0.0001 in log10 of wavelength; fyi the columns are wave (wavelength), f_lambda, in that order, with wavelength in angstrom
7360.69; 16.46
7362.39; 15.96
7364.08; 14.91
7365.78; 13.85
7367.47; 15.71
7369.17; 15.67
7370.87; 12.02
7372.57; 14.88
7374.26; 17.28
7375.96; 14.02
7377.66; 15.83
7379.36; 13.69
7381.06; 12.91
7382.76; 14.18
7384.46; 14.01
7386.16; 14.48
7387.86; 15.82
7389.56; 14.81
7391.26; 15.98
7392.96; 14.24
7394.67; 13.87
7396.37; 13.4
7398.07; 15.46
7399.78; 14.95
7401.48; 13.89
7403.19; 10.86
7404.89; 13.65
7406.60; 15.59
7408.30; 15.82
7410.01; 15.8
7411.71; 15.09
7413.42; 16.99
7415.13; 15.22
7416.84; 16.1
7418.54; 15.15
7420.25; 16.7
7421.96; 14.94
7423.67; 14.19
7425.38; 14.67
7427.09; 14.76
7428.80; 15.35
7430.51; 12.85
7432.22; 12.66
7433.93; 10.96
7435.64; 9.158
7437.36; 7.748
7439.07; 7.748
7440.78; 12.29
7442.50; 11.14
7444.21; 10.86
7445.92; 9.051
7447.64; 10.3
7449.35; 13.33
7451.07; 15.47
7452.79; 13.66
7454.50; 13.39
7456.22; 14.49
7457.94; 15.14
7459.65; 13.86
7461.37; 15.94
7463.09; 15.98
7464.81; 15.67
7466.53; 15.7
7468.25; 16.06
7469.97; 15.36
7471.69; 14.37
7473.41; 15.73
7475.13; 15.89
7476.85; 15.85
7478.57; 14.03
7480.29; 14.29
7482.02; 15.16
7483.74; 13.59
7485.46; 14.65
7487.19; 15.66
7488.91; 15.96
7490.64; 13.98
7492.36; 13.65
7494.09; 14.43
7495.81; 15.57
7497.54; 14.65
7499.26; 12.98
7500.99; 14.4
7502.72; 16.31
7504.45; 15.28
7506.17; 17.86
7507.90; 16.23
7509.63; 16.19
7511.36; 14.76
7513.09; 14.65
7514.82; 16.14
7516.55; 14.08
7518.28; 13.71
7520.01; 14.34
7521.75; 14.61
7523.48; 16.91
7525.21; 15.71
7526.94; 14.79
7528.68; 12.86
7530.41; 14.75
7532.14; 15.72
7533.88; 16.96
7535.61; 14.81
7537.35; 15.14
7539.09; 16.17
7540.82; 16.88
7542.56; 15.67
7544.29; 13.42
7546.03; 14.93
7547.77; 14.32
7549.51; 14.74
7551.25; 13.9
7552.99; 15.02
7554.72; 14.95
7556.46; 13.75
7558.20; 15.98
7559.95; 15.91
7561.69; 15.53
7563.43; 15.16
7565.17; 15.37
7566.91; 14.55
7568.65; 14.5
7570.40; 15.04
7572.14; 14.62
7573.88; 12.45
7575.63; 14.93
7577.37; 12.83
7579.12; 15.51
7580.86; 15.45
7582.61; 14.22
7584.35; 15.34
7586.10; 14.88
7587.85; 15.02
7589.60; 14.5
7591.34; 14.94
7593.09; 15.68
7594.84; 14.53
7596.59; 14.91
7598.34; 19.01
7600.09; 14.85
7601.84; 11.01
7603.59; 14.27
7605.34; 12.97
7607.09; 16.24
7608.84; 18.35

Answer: -0.04 mag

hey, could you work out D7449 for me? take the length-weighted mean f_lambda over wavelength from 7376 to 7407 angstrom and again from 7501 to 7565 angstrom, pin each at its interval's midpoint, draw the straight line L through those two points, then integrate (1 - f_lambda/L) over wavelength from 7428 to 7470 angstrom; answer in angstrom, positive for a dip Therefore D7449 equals 5.0 angstrom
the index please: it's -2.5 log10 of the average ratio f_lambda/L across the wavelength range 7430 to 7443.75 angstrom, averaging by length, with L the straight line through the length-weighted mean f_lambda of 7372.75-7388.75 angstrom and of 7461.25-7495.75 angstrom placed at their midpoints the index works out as 0.38 mag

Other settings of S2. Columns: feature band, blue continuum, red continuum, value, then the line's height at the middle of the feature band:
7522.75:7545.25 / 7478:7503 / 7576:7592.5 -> -0.050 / 14.7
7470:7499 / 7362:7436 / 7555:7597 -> -0.011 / 14.7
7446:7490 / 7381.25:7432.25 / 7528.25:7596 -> 0.009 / 14.8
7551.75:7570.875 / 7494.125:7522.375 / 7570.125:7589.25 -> -0.026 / 14.7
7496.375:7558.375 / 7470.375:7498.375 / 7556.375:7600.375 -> -0.013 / 14.9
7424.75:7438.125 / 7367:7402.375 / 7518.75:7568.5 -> 0.200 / 14.7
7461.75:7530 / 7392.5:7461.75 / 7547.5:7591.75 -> -0.071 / 14.1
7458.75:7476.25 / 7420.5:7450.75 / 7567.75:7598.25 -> -0.220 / 12.6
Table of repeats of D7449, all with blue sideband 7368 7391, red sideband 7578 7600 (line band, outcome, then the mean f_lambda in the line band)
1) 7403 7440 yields 2.5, 13.8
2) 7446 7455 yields 1.2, 12.9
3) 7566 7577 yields 0.7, 14.3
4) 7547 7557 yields 0.5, 14.5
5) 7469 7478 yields -0.3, 15.4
